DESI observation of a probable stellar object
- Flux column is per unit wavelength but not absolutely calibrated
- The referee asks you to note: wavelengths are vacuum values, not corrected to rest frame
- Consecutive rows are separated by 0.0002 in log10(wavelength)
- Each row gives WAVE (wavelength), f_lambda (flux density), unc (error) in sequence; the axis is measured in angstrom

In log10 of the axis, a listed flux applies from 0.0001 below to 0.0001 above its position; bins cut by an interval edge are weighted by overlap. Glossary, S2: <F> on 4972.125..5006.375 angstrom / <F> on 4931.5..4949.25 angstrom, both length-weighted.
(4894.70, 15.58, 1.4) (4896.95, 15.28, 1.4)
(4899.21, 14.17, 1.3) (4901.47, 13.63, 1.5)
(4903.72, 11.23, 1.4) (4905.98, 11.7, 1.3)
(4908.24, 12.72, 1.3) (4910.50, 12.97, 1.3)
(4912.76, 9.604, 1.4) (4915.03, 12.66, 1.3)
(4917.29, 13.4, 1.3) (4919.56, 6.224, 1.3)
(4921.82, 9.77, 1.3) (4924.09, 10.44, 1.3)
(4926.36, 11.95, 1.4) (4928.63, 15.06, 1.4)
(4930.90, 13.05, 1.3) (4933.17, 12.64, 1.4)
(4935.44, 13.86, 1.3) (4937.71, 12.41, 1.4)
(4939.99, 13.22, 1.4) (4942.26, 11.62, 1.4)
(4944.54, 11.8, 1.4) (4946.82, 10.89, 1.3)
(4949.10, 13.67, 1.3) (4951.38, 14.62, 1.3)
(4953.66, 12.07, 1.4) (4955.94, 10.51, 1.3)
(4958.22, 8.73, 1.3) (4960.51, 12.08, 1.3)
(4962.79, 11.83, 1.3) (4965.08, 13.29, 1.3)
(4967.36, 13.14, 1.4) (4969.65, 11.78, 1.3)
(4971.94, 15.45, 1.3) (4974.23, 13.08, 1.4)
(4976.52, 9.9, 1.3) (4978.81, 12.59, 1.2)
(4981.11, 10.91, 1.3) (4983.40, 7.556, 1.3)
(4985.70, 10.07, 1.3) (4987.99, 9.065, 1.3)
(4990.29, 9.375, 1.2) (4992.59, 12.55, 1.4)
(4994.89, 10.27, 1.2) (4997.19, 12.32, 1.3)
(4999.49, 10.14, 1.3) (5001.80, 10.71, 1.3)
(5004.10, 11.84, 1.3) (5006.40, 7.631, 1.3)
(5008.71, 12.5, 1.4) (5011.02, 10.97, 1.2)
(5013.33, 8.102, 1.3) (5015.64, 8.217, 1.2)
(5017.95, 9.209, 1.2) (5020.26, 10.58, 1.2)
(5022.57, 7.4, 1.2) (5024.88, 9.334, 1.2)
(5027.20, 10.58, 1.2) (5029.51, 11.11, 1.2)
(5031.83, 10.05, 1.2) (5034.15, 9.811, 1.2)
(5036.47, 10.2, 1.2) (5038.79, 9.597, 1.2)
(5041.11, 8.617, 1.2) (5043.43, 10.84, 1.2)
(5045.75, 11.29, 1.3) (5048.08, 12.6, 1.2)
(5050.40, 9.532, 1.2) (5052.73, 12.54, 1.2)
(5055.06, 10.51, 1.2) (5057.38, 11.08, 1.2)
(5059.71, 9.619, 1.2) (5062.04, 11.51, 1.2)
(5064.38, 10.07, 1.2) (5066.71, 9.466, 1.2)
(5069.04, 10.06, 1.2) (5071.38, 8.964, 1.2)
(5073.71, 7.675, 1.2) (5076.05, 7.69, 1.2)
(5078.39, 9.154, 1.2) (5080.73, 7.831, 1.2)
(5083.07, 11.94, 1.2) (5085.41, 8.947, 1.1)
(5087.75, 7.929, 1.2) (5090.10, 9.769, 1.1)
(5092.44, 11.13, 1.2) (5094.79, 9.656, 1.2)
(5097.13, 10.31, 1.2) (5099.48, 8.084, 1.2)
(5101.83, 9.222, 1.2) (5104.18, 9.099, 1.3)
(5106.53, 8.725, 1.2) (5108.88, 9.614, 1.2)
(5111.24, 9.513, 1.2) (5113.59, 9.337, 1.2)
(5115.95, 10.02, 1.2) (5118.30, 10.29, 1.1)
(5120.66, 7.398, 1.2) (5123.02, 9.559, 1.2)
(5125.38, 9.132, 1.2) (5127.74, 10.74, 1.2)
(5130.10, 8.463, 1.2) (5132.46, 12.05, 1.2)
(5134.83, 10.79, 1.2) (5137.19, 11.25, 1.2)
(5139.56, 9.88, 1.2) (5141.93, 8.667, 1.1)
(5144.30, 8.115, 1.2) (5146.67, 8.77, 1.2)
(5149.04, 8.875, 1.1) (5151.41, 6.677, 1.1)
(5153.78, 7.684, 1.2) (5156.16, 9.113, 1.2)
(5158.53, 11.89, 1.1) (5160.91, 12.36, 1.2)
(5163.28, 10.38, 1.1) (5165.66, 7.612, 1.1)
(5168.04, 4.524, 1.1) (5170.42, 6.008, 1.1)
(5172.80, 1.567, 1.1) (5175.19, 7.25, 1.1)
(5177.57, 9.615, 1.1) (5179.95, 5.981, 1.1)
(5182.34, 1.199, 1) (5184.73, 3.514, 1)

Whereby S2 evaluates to 0.86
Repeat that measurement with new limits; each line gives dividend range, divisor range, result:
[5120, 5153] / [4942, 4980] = 0.76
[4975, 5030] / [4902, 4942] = 0.85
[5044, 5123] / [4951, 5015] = 0.87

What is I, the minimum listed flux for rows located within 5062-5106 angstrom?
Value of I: 7.675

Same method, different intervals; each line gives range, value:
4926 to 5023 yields 7.4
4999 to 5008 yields 7.631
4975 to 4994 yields 7.556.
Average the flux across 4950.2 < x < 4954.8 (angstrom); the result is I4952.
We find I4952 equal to 13.4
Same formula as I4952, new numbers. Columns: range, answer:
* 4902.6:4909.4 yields 11.9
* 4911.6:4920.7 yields 10.5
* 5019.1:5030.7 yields 9.81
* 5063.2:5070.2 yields 9.86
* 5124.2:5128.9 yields 9.93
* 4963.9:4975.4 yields 13.3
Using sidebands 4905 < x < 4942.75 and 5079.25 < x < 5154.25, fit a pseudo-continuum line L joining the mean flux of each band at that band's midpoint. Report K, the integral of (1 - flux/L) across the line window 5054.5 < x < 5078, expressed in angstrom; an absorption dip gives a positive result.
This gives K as 1.02 angstrom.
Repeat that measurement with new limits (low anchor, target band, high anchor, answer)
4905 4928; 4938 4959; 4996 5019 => -2.2 angstrom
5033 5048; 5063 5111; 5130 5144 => 4.4 angstrom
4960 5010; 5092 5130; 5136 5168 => 1.0 angstrom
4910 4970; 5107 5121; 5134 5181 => -0.6 angstrom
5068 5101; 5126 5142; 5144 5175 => -3.7 angstrom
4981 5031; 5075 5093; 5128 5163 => 1.0 angstrom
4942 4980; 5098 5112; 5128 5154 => 1.2 angstrom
